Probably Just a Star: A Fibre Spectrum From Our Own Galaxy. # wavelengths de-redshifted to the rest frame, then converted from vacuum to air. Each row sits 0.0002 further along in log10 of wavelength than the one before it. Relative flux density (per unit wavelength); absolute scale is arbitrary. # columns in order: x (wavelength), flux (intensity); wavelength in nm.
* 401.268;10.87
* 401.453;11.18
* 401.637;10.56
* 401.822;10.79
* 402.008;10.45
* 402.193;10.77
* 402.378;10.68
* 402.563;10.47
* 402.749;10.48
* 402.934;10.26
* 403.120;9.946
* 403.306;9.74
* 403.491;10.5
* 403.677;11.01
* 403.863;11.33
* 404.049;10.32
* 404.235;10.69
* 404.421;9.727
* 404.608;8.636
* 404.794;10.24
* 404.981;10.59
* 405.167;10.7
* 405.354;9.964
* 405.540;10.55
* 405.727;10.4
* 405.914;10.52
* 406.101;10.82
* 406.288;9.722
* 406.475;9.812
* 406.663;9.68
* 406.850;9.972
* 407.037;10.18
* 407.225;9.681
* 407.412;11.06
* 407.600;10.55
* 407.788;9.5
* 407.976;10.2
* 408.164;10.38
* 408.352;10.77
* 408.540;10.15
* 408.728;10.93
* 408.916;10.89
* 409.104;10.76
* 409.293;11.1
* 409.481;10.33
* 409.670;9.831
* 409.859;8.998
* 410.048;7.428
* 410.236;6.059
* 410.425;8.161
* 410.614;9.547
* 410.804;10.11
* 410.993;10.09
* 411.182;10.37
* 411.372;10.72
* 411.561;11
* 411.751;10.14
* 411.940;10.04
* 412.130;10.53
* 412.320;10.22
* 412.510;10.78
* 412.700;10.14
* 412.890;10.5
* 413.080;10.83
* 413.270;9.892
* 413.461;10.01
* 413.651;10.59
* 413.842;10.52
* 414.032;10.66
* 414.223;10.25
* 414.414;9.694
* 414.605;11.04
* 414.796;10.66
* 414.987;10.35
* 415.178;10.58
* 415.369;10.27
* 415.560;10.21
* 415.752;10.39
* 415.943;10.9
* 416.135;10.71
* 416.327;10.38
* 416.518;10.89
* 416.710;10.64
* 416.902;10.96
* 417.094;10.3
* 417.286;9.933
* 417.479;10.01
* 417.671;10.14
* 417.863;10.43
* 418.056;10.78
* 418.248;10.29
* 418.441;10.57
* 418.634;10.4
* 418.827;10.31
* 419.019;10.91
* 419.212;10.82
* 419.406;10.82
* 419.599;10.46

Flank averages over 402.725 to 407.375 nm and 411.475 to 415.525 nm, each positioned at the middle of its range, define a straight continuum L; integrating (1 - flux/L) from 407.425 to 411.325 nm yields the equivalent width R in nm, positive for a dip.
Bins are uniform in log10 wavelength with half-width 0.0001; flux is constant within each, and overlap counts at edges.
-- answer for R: 0.180 nm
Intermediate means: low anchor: 10.2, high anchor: 10.4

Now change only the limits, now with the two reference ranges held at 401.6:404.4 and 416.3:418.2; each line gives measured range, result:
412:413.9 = 0.01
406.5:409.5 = 0.03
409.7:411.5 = 0.23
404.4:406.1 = 0.05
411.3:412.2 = 0.00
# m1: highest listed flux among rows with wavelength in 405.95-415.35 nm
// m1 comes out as 11.1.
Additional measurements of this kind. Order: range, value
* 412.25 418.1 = 11.04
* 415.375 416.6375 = 10.9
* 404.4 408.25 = 11.06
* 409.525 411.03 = 10.11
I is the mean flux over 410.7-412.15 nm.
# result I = 10.4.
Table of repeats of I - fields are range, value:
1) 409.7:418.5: 10.2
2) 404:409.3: 10.3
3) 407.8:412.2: 9.92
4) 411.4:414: 10.4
